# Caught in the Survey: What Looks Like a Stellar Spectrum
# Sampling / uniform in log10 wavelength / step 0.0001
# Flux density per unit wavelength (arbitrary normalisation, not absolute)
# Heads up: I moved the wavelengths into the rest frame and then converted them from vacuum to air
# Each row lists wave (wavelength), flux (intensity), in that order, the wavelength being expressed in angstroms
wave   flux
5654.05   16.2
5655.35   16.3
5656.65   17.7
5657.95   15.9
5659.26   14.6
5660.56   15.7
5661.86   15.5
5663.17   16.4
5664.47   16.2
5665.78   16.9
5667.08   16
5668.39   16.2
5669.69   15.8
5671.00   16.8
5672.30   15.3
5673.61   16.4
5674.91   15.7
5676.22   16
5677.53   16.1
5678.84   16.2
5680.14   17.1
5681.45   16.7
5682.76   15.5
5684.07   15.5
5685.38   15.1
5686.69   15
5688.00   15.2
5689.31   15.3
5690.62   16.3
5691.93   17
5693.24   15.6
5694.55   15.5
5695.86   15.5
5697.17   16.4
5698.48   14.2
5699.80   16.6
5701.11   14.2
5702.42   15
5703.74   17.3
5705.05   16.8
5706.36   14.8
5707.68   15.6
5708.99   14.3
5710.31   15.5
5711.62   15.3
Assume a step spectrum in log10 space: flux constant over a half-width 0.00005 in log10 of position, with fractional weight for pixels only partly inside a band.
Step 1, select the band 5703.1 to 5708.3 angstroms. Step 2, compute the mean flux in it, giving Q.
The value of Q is 16.1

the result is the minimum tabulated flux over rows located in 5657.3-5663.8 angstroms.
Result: 14.6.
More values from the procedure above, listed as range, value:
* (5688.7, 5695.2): 15.3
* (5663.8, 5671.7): 15.8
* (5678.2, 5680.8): 16.2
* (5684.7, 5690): 15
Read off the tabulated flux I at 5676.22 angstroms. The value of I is 16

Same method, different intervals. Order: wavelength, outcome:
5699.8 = 16.6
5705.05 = 16.8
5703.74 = 17.3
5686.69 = 15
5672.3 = 15.3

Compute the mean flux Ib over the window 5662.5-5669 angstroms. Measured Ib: 16.3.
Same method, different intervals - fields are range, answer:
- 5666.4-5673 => 16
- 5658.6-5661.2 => 15.1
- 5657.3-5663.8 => 15.6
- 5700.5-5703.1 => 14.6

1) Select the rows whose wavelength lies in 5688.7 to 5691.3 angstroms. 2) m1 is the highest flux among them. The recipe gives 16.3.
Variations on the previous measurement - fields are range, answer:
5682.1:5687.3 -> 15.5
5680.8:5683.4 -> 16.7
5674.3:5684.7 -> 17.1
